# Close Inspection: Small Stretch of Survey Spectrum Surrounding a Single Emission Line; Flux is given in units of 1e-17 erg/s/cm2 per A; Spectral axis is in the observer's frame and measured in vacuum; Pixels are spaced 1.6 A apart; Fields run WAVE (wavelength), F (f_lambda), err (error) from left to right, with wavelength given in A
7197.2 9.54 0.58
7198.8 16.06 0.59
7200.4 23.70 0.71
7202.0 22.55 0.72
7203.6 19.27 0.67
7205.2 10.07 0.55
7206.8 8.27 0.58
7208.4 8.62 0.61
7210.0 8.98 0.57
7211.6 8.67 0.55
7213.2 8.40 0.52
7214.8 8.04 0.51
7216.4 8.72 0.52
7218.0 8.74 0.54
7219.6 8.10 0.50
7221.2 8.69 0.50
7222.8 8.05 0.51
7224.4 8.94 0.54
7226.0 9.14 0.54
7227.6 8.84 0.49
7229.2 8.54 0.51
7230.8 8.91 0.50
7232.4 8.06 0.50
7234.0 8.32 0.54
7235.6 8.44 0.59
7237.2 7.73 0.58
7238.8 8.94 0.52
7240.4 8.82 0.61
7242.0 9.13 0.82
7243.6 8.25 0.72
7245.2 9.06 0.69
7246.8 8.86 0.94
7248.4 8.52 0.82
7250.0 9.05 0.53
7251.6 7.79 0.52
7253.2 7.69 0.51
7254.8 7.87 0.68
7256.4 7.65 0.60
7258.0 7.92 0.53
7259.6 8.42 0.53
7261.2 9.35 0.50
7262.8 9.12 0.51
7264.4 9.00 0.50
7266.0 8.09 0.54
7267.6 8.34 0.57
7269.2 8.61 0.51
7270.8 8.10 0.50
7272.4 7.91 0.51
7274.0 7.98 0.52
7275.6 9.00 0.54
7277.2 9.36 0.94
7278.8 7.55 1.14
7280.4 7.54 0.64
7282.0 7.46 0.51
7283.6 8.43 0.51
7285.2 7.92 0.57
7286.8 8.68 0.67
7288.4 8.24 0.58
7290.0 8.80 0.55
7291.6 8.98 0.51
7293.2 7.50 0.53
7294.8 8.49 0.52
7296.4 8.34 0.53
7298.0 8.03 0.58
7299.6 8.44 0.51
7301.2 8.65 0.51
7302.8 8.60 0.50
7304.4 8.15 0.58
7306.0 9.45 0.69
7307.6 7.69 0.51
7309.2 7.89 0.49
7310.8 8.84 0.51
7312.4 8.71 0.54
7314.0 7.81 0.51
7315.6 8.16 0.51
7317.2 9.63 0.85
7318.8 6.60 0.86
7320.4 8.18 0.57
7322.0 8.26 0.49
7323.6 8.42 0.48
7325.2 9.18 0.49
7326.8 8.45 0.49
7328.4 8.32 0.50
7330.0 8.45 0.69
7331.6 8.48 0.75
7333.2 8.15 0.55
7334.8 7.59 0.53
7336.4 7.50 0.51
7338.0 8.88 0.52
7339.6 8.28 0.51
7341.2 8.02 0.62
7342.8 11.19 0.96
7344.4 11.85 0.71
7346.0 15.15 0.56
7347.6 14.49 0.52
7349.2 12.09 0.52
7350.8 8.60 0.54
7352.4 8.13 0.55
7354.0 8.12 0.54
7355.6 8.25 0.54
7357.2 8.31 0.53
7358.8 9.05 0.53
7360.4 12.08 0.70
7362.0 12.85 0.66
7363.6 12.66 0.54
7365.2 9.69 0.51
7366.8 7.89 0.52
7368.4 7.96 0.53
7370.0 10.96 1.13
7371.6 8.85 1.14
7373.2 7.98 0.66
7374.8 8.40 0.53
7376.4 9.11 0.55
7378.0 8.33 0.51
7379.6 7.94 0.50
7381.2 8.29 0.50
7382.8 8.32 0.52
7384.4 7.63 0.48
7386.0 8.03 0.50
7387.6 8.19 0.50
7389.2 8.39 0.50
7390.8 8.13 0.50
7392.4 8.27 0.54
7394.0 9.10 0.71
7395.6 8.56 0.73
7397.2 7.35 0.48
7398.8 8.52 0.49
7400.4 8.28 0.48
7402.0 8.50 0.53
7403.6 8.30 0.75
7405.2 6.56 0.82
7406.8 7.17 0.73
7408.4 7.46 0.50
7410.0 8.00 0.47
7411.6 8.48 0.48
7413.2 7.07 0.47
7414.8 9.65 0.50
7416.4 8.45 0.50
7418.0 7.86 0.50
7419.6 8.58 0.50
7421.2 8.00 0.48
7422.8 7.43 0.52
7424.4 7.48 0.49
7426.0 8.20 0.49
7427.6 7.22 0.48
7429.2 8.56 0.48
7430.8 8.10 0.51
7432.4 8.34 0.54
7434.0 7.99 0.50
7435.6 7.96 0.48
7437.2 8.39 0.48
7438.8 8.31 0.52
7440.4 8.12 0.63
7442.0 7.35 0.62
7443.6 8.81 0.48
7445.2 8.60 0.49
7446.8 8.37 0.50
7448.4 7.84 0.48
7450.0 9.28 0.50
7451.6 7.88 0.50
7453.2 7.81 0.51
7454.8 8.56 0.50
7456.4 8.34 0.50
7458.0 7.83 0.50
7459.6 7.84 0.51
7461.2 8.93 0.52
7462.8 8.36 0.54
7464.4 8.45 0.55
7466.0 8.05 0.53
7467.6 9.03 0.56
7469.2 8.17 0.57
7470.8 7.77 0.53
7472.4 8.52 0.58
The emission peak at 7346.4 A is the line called [S II]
